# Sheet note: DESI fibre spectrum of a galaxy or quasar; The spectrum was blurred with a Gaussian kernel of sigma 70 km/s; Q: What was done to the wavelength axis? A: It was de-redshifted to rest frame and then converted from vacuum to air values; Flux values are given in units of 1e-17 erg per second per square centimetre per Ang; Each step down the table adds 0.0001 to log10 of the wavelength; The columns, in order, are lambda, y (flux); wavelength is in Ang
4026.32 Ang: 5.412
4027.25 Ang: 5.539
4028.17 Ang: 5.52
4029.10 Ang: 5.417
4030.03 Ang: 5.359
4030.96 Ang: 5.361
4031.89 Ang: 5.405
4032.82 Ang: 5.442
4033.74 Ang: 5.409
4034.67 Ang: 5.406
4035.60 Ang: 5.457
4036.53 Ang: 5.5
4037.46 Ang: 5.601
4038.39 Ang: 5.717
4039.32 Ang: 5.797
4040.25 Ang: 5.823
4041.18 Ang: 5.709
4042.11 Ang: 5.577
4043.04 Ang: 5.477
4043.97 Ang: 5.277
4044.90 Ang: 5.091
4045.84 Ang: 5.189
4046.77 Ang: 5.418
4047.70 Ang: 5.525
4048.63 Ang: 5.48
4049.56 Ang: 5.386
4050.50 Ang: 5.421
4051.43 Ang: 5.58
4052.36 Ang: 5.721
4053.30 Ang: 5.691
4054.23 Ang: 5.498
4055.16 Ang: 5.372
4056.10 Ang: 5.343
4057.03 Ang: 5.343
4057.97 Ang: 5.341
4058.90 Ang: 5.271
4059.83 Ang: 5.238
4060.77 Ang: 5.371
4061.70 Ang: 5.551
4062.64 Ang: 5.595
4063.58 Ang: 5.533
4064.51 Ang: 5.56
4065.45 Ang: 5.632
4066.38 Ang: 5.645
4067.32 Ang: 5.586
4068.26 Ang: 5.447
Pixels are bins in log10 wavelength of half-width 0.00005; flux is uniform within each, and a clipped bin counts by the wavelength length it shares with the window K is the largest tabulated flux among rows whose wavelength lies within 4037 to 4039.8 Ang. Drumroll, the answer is 5.797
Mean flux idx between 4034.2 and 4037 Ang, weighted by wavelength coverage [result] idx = 5.45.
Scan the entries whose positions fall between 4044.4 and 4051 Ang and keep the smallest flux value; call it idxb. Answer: 5.091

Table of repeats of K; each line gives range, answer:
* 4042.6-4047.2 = 5.477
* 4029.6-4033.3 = 5.442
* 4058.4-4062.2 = 5.551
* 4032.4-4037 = 5.5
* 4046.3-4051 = 5.525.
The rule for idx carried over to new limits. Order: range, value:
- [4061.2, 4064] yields 5.55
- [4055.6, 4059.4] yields 5.33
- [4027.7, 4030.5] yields 5.43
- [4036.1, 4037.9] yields 5.55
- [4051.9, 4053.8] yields 5.69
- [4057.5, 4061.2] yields 5.31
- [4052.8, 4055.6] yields 5.52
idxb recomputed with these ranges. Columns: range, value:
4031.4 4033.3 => 5.405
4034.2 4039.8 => 5.406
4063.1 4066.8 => 5.533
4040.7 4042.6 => 5.577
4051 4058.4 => 5.341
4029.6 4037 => 5.359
